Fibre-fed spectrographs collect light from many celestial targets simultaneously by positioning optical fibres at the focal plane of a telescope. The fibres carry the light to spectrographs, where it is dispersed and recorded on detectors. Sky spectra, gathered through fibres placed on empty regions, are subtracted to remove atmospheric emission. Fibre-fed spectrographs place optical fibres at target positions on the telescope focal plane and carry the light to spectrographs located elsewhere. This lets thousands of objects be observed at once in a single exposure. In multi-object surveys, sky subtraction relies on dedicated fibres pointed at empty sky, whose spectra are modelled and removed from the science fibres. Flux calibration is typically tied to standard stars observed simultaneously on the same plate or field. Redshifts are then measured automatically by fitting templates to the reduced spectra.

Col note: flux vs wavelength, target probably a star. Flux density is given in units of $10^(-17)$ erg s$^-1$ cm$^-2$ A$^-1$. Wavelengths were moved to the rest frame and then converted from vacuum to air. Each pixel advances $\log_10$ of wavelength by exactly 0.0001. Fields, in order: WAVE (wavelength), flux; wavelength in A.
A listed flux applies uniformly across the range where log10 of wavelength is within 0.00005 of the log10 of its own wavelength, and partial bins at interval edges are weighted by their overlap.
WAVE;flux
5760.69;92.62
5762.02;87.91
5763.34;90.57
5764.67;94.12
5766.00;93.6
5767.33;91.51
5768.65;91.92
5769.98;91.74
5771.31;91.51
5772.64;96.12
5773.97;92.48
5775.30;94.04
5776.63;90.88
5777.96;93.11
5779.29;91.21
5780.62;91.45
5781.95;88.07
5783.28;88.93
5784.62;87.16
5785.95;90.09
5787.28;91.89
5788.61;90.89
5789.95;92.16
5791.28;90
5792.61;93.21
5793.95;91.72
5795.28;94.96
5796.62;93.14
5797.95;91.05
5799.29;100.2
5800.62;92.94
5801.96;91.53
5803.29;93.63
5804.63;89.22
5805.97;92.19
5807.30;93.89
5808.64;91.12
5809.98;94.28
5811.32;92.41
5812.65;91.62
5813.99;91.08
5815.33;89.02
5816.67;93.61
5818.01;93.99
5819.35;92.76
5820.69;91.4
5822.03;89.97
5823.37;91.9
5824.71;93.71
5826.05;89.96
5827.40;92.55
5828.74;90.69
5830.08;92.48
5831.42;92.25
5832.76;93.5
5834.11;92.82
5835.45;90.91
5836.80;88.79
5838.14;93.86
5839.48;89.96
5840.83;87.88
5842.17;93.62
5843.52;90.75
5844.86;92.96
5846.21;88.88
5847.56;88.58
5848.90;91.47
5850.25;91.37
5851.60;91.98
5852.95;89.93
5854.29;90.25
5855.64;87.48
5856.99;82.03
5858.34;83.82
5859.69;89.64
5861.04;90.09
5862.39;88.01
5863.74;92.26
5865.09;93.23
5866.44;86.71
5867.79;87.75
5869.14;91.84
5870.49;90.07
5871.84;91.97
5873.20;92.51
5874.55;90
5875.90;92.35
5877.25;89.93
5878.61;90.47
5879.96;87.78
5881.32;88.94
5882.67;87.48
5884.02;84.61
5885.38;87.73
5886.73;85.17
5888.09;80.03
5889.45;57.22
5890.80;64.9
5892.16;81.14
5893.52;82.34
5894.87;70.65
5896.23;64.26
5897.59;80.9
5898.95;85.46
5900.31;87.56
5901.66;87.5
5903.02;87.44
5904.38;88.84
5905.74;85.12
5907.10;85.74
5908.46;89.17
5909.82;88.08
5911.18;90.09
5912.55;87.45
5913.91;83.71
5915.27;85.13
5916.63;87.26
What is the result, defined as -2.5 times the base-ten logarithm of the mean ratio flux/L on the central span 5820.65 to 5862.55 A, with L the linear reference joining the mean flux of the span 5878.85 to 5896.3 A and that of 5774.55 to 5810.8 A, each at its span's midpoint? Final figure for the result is -0.06 mag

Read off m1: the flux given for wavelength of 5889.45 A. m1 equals 57.22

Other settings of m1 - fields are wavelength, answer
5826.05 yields 89.96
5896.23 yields 64.26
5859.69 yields 89.64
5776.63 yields 90.88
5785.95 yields 90.09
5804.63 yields 89.22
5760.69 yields 92.62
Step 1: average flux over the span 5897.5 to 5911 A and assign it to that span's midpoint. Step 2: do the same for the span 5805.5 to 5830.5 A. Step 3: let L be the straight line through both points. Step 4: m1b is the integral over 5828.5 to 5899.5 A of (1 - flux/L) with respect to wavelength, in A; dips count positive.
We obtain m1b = 1.8 A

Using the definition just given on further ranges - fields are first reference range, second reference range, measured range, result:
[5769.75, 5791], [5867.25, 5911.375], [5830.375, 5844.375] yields -0.6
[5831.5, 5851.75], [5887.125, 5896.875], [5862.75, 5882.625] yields -2.8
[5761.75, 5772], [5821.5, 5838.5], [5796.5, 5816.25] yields -0.2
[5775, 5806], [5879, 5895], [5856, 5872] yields -1.1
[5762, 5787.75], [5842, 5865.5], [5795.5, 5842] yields -0.8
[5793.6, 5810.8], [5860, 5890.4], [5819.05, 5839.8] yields -0.2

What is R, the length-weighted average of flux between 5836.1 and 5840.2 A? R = 90.8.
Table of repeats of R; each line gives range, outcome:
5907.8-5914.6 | 87.6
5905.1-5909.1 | 86.7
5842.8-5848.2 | 90.2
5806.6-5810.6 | 93.1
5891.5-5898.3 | 75.9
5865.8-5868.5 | 87.4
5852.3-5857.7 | 87.4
